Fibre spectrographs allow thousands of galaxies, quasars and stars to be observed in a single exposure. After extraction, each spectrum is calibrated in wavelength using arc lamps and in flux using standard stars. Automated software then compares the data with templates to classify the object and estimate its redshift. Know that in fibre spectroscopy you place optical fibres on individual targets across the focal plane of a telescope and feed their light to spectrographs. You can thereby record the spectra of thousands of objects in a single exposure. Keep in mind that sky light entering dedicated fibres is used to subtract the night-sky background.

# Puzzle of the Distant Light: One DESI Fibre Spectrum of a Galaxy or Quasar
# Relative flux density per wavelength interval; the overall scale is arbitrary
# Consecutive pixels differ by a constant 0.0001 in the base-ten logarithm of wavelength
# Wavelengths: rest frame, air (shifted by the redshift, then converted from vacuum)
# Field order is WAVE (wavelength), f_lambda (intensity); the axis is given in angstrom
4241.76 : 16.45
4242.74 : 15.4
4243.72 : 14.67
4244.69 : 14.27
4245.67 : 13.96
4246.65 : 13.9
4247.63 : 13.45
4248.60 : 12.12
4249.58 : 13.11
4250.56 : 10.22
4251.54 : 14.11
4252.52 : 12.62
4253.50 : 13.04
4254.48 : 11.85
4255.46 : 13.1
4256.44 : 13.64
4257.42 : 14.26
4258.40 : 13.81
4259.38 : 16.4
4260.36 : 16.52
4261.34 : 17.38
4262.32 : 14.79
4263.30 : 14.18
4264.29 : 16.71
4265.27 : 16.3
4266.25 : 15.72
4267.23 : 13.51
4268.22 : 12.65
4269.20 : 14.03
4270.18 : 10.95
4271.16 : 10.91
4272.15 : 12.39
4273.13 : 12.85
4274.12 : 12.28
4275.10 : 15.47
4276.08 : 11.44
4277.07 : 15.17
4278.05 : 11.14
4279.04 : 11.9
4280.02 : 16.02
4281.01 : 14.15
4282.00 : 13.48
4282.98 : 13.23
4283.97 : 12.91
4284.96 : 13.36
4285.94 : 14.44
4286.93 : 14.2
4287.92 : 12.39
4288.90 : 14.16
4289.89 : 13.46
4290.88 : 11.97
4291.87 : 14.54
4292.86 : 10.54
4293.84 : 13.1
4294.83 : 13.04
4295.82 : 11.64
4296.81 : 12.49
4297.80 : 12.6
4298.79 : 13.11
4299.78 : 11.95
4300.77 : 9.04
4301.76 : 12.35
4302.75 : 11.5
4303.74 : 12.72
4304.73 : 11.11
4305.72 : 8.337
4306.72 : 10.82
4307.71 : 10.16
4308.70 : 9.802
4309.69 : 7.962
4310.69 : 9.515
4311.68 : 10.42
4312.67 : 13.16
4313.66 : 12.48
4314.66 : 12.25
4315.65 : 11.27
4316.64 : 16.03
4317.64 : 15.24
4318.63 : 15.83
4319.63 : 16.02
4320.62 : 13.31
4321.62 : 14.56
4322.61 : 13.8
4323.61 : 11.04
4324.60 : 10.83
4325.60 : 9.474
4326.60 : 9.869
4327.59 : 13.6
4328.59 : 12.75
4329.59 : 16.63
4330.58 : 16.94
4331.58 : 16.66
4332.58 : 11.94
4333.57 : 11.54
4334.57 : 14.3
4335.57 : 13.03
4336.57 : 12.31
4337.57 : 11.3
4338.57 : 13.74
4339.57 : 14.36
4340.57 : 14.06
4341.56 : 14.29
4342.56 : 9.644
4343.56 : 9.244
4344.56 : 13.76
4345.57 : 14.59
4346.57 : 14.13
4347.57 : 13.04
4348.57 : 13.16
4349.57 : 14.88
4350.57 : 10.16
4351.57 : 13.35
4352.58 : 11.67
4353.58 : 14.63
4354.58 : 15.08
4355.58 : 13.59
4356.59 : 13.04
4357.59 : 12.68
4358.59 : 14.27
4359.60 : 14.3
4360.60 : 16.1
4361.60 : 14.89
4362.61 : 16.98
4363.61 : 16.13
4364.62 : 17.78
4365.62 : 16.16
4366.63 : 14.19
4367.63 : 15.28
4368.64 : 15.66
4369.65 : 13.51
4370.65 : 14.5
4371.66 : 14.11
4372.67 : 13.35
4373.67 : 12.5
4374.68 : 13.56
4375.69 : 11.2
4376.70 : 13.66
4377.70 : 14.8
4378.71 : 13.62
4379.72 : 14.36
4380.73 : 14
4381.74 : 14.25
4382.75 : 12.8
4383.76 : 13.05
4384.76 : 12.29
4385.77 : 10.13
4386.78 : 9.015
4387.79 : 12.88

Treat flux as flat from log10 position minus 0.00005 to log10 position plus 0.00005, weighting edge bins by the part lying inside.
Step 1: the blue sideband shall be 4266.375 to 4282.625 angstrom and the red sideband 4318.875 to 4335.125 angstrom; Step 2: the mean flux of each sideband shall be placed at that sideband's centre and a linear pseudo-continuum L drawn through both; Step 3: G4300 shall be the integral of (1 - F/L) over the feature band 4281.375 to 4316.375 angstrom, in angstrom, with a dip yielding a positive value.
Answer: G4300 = 3.2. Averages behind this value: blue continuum 13.1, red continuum 13.4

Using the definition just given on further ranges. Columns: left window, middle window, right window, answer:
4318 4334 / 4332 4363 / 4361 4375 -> 1.9 angstrom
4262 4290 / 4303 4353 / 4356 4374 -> 5.8 angstrom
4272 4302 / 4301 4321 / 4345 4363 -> 2.0 angstrom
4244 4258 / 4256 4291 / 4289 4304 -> -3.1 angstrom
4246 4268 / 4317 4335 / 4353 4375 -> 1.1 angstrom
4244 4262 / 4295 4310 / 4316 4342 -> 2.8 angstrom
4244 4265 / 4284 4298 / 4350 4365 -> 1.1 angstrom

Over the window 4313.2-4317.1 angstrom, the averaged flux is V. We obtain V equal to 13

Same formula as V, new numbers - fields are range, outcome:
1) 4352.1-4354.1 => 13.2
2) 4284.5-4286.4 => 13.9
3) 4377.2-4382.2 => 14.2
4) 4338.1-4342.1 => 14.1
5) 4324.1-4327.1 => 10.1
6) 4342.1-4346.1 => 11.8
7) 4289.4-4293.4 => 12.6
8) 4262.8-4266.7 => 15.7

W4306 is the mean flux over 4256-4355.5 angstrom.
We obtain 13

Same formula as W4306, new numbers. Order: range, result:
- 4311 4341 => 13.3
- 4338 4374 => 14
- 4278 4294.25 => 13.3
